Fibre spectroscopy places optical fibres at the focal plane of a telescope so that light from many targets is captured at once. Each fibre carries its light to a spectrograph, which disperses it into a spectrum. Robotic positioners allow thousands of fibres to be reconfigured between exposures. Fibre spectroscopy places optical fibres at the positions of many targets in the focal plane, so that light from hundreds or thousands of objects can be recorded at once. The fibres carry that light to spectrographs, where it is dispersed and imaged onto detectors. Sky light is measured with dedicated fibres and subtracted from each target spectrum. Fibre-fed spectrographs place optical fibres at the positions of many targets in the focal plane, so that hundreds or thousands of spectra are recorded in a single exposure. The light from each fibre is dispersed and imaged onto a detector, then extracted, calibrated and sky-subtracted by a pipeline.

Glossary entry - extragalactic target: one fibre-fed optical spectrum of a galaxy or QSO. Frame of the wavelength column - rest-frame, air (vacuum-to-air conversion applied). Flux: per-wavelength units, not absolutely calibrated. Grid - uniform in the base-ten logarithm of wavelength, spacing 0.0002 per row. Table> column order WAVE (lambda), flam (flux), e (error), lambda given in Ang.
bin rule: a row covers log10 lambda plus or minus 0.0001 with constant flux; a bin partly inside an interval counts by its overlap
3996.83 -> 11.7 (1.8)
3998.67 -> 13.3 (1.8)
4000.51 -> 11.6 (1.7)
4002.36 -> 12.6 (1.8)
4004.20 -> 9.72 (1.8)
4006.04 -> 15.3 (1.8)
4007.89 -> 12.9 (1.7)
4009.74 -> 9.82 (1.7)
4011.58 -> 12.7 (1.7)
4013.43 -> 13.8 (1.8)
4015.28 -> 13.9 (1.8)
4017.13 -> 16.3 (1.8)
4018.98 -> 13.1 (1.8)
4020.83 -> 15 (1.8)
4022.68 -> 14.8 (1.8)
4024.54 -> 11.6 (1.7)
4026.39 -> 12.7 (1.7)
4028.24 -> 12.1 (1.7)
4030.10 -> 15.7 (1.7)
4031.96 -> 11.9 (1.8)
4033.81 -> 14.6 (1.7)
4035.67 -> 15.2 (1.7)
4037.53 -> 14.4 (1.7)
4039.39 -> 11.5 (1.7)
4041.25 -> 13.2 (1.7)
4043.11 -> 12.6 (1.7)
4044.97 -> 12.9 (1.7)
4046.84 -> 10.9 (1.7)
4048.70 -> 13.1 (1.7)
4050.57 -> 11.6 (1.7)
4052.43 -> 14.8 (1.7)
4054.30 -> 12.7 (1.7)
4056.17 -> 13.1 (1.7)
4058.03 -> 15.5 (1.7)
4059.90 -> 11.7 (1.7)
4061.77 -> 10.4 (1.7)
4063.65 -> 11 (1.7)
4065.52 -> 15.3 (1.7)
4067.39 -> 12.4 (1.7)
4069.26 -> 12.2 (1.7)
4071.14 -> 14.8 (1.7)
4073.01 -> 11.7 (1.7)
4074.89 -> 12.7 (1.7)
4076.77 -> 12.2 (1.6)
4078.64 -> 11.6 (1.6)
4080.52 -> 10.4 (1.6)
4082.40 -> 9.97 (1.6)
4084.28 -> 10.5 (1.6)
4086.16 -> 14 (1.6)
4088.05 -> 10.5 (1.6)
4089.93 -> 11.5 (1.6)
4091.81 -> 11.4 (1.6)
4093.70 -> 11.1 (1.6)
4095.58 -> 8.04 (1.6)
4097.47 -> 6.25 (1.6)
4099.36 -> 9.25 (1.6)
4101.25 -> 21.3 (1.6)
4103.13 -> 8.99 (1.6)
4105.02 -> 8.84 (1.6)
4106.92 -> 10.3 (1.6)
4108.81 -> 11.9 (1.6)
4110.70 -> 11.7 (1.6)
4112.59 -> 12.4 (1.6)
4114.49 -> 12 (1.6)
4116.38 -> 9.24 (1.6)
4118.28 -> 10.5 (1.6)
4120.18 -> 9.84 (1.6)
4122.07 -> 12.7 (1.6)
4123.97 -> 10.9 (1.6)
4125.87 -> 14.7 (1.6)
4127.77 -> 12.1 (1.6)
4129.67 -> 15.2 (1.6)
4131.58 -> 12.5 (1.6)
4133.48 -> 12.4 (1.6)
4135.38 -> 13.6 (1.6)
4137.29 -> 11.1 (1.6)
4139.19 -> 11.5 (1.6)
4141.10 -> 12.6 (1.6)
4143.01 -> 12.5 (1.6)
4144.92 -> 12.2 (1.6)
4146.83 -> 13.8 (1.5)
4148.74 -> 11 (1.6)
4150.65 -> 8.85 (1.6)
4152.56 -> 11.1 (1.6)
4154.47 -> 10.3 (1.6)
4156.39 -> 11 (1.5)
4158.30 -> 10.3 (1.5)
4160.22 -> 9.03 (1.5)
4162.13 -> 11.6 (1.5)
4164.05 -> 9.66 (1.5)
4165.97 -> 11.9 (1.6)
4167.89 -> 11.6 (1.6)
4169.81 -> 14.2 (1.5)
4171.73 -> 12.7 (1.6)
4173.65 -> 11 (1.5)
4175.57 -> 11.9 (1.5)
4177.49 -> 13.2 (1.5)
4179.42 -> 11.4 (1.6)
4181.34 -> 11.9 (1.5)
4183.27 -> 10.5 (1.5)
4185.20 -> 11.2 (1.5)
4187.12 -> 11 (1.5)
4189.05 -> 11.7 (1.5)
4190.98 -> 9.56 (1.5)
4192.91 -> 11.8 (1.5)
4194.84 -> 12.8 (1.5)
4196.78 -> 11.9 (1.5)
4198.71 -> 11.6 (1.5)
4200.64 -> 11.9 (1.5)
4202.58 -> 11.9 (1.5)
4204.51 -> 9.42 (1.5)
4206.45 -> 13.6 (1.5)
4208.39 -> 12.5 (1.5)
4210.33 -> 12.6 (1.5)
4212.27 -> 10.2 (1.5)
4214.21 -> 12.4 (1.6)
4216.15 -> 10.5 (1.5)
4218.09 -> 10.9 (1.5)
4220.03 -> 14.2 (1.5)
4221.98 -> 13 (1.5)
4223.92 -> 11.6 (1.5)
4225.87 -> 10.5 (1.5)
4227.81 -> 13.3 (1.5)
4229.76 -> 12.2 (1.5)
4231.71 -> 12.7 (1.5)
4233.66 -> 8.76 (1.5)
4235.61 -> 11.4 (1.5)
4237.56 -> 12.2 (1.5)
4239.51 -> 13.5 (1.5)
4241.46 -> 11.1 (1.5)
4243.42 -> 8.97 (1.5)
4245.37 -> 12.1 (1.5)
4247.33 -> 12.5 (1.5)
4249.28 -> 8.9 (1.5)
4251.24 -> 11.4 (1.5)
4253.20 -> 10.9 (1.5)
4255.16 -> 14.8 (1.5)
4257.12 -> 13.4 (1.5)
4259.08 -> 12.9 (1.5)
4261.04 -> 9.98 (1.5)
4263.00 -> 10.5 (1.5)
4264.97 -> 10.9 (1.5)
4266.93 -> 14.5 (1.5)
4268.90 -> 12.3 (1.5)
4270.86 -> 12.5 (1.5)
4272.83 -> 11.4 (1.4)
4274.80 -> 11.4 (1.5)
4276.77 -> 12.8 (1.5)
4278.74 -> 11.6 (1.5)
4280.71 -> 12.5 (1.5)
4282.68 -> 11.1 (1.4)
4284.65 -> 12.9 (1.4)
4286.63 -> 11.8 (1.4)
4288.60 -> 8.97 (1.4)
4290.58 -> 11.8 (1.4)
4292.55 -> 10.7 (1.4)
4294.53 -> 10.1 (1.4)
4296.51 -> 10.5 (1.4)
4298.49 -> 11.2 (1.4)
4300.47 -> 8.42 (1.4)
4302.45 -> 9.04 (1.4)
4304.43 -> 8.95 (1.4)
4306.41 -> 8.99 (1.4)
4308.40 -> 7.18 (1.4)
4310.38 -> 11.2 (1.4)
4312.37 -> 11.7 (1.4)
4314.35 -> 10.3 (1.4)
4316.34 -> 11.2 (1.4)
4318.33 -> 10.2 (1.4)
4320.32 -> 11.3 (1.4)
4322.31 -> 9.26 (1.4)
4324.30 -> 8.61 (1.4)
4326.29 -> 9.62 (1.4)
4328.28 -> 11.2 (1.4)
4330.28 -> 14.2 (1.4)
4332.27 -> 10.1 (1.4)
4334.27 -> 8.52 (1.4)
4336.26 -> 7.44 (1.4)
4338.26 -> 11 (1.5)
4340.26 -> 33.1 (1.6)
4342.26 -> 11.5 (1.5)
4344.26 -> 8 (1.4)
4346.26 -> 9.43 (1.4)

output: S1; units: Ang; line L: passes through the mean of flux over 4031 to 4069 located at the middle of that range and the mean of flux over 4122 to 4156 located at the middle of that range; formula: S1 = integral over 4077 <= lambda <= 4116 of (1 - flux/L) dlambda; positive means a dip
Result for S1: 4.43 Ang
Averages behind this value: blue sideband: 12.9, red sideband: 12.1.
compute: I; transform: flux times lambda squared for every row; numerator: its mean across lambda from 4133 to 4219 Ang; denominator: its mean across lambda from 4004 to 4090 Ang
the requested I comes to 1.0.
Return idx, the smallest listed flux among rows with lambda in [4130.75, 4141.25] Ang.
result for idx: 11.1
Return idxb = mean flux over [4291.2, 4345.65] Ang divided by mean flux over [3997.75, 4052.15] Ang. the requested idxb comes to 0.8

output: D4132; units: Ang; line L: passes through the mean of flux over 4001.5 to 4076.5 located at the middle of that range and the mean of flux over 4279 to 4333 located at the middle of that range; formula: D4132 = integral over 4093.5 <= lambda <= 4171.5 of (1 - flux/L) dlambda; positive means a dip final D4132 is 4.3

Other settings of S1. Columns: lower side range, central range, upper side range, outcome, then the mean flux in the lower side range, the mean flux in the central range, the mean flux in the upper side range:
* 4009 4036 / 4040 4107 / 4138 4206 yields 4.79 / 13.5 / 11.9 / 11.5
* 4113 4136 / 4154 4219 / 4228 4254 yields 1.30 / 12.1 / 11.5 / 11.3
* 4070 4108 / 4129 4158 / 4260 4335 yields -1.98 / 11.3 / 11.9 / 10.8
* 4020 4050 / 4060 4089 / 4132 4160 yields 1.52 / 13.2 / 12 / 11.5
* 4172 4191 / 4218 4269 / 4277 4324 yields -4.10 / 11.5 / 11.8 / 10.5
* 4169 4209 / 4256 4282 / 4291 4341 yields -1.98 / 11.8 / 12.1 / 10.9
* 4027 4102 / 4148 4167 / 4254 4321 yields 2.22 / 12.4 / 10.5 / 11.1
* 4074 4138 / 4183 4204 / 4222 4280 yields 0.45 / 11.5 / 11.4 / 11.8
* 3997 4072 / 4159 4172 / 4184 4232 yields 0.70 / 13.1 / 11.4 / 11.8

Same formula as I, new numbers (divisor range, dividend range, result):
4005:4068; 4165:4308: 0.96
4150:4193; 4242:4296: 1.08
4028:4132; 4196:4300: 1.04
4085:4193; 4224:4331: 1.04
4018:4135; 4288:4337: 0.92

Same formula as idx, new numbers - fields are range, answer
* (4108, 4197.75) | 8.85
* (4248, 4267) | 8.9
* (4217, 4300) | 8.76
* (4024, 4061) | 10.9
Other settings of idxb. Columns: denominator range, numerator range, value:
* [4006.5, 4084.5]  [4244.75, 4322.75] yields 0.86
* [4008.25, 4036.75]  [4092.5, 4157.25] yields 0.85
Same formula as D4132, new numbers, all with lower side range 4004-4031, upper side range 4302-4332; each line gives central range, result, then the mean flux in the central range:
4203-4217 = -0.3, 11.6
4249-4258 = -1.0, 12.1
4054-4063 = 0.2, 12.6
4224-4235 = -0.3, 11.5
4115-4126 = 1.1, 11.1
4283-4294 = -0.7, 11.2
